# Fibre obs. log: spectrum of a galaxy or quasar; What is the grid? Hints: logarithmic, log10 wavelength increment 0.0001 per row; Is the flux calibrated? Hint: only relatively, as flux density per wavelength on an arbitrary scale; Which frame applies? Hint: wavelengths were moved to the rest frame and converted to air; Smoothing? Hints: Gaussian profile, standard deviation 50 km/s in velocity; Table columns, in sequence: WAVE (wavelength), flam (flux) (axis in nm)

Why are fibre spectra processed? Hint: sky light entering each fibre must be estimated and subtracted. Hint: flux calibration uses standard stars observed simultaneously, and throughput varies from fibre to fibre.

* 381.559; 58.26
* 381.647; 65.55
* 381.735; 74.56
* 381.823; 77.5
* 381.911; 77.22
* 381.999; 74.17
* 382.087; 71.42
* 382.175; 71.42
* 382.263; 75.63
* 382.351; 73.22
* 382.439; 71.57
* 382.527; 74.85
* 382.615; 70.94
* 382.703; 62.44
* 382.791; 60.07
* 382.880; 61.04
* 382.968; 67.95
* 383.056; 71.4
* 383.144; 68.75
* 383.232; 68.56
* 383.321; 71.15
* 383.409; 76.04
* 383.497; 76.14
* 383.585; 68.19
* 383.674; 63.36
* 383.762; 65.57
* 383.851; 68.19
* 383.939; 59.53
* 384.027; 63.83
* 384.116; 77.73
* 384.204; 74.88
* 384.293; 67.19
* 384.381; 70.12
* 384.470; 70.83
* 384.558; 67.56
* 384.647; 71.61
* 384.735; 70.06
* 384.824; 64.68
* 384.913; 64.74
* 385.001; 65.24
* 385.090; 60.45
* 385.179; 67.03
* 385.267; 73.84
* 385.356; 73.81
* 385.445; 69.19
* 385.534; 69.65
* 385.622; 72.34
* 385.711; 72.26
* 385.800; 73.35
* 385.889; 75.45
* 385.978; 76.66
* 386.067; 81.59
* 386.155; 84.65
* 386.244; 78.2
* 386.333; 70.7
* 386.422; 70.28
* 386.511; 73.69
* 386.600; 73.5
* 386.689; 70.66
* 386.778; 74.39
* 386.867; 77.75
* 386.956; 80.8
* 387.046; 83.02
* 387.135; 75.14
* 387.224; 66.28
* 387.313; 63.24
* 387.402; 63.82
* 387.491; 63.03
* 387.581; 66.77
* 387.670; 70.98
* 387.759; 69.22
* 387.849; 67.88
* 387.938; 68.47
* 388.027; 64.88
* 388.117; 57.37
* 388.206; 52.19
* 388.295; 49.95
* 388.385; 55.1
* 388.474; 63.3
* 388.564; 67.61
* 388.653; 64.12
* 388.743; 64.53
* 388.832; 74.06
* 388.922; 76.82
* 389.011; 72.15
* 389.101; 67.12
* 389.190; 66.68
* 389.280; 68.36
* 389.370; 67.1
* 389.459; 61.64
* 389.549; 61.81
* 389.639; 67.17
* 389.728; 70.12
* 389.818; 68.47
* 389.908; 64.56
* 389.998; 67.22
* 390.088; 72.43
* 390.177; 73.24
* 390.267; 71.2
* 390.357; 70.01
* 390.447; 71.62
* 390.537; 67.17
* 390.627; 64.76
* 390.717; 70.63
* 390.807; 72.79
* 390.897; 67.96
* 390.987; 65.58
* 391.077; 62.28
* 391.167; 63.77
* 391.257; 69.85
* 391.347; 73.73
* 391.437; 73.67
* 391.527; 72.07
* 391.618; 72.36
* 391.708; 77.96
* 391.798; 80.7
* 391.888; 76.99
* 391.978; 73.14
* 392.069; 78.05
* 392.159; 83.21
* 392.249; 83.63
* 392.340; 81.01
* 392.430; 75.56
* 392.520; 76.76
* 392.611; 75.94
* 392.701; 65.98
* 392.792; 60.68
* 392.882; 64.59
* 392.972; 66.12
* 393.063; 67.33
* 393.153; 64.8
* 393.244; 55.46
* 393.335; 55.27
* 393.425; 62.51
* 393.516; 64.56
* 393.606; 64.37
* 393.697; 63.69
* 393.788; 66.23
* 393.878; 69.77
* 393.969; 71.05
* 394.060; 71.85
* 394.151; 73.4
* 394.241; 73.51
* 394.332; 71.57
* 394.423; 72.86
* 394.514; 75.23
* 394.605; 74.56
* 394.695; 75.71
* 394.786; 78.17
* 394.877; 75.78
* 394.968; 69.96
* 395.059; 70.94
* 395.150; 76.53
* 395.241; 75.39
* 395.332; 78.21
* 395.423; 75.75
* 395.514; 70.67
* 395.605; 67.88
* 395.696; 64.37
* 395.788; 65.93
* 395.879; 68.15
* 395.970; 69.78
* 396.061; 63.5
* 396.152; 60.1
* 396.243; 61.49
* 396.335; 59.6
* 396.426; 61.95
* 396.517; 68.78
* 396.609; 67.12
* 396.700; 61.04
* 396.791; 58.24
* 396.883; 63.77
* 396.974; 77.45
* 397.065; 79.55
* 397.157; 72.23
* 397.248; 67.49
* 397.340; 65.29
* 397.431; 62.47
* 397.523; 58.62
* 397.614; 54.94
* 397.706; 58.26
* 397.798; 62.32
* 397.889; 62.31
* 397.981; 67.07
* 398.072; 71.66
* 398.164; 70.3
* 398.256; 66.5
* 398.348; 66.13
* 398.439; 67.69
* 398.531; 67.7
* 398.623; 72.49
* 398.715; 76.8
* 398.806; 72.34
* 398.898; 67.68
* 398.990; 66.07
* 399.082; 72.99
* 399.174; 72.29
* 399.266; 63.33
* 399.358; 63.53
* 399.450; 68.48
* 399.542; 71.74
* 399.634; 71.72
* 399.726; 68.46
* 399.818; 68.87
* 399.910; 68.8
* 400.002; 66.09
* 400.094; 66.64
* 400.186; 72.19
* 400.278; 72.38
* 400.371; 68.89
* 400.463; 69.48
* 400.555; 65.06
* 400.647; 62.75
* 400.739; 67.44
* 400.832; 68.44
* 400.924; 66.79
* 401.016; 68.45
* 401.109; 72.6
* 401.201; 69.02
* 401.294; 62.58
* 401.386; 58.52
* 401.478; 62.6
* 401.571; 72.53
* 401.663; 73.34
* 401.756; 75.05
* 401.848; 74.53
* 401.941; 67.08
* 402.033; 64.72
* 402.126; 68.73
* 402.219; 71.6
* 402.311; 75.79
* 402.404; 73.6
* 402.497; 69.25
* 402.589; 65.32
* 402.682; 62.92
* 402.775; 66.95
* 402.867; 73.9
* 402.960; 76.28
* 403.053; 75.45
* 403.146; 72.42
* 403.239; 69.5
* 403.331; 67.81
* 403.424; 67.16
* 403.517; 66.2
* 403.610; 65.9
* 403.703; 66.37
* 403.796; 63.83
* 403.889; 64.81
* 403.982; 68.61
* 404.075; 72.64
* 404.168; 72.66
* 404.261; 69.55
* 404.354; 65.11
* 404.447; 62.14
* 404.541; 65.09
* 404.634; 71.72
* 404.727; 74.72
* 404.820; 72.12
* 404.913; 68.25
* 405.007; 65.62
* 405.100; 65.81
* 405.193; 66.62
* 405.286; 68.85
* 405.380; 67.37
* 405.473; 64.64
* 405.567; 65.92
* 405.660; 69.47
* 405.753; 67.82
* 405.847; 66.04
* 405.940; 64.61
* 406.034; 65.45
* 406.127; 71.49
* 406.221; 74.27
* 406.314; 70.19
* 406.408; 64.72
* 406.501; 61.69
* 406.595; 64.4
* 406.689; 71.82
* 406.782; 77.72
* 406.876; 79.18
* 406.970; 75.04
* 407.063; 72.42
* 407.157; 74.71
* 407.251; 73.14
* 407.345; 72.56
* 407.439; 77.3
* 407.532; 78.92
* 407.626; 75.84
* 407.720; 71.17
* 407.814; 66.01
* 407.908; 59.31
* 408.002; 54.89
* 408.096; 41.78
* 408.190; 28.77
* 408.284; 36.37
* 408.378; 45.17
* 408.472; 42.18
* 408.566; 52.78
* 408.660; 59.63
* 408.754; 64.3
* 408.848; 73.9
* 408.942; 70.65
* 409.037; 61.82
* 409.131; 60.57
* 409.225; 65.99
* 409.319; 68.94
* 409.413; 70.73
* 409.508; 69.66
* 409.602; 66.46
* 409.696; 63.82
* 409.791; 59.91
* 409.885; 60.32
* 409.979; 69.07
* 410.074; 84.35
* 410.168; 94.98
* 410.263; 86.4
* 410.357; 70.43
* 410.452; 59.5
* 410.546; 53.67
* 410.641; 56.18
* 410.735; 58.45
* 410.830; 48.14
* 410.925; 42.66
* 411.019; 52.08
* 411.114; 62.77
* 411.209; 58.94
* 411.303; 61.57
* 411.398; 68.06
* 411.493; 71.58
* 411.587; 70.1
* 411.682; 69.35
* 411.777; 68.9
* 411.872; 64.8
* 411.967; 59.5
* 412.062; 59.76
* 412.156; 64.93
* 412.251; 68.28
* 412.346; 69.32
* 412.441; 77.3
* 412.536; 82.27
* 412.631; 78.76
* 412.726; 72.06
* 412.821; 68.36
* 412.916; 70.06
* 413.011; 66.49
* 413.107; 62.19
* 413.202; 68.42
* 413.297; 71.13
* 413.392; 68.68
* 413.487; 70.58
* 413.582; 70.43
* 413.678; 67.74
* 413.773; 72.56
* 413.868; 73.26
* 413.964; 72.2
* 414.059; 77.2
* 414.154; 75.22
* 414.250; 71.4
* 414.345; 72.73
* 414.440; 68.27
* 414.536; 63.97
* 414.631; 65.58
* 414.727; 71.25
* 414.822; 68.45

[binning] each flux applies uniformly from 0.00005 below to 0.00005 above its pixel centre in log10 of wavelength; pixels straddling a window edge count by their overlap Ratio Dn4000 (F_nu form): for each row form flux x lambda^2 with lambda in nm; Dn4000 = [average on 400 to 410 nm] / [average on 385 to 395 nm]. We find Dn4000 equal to 1.03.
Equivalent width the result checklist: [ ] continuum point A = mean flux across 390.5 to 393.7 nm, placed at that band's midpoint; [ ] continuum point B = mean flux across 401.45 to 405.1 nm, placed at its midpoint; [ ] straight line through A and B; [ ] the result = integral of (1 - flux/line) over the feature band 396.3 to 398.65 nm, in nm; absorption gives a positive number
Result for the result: 0.13 nm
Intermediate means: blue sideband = 69.9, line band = 65.8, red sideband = 69.3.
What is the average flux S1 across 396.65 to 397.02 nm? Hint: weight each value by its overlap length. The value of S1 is 65.3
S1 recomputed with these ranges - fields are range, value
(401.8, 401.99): 71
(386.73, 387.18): 78.1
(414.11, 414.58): 70.3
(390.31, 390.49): 70.7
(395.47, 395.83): 67.1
